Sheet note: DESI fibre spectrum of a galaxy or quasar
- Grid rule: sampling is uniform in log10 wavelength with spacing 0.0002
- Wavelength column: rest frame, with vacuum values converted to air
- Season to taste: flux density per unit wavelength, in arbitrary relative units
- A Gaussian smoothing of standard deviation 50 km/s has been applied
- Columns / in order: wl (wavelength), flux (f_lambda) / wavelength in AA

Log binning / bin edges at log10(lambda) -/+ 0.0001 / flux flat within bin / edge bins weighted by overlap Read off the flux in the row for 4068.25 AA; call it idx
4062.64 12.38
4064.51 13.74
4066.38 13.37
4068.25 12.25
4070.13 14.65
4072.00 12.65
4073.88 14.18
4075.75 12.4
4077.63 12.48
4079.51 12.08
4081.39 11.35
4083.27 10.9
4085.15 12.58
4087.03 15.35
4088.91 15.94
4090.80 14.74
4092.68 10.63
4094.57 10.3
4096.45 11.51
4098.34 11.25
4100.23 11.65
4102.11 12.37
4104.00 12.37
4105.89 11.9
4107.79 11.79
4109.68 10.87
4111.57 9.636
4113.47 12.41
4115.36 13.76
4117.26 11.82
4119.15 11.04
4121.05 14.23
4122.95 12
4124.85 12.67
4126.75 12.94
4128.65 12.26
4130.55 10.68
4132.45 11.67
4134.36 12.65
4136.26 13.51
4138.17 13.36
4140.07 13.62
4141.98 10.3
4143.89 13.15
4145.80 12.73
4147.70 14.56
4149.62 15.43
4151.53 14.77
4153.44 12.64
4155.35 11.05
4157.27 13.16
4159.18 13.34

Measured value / 12.25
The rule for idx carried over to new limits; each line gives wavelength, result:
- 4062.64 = 12.38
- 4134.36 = 12.65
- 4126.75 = 12.94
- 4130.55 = 10.68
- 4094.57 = 10.3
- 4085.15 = 12.58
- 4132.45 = 11.67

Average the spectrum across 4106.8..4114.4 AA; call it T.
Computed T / 11.2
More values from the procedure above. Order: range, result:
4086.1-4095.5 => 13.4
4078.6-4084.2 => 11.4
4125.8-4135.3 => 12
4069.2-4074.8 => 13.8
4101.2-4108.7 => 12.1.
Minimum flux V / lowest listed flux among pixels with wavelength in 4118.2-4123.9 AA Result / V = 11.04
